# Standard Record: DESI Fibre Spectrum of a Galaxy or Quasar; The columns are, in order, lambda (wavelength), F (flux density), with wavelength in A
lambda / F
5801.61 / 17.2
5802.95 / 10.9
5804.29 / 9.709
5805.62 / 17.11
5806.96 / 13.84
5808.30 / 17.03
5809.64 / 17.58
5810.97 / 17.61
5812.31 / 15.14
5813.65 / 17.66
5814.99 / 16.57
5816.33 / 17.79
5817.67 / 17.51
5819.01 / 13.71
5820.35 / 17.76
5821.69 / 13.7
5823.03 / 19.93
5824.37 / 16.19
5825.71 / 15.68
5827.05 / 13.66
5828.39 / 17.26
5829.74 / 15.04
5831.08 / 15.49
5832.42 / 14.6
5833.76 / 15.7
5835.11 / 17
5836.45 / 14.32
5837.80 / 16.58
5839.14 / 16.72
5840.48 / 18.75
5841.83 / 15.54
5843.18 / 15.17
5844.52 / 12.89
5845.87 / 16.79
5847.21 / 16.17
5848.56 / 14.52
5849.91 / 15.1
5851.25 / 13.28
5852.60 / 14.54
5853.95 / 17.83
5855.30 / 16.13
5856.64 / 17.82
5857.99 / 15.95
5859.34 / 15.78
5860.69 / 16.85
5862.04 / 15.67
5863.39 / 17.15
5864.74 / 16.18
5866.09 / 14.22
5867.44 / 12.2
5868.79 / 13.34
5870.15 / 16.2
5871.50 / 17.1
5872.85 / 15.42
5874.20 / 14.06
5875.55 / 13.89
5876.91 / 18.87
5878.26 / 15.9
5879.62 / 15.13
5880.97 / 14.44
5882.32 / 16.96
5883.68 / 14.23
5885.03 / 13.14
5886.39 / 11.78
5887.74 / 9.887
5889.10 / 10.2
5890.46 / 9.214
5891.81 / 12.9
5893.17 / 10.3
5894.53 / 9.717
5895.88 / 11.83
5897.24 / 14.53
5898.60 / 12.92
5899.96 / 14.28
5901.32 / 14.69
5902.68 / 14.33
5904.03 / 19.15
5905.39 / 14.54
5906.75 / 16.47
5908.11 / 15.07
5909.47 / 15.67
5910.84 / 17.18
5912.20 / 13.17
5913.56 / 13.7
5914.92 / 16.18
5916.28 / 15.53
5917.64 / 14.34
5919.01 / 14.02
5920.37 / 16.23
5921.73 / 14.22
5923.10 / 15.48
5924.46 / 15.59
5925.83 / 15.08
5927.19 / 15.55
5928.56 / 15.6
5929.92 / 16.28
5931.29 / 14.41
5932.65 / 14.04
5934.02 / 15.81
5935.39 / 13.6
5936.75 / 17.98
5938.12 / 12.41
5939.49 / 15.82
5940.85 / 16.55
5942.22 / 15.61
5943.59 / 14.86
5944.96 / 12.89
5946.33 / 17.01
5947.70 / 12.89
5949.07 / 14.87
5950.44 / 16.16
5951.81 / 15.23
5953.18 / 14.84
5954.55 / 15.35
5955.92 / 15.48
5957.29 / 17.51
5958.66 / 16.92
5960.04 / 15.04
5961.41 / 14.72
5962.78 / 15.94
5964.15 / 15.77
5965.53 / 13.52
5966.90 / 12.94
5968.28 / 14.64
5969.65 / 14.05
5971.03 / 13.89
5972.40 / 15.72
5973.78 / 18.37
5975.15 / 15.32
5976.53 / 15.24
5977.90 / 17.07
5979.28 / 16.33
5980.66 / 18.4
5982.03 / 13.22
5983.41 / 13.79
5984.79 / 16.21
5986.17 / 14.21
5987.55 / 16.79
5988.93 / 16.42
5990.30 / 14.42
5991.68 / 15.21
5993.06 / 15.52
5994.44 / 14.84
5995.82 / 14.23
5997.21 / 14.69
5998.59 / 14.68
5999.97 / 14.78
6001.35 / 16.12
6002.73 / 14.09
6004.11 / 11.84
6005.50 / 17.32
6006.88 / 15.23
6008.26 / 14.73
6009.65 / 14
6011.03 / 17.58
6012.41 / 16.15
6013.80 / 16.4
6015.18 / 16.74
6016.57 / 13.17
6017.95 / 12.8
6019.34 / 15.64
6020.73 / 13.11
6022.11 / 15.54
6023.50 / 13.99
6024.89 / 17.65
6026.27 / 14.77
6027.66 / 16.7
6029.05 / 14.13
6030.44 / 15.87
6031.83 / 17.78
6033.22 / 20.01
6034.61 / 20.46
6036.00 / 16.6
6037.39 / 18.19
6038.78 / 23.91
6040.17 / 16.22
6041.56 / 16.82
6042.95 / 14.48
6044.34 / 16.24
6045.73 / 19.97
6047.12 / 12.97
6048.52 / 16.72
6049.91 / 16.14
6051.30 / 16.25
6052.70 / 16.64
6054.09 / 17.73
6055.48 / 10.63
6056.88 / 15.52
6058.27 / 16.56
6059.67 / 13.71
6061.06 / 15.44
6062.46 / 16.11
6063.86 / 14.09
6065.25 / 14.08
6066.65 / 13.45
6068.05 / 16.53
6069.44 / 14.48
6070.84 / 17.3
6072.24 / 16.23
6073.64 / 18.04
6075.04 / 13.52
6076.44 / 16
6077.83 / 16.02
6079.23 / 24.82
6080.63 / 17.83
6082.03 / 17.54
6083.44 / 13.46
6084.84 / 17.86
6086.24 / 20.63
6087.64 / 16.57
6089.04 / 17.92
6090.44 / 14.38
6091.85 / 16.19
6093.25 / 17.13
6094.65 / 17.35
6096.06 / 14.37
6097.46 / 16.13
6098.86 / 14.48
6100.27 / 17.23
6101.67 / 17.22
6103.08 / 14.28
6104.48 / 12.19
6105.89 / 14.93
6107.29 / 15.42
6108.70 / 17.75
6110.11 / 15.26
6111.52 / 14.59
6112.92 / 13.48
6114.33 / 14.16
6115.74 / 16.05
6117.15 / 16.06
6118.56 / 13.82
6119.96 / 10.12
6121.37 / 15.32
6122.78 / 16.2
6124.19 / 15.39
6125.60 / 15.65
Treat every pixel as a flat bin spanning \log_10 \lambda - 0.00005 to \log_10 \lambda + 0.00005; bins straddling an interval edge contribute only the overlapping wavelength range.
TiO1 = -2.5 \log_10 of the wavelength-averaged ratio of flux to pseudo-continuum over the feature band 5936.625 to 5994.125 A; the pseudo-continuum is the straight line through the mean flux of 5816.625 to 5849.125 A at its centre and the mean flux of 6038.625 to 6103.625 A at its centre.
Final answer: 0.05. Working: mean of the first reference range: 15.9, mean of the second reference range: 16.3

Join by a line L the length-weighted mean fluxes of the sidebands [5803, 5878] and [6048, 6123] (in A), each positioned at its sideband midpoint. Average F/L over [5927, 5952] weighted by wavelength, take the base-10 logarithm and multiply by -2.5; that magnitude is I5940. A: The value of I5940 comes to 0.04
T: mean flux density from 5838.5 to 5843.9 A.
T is 16.5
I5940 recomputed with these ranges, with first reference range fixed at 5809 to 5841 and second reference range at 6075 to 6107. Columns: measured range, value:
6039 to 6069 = 0.05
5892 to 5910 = 0.16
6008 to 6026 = 0.09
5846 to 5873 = 0.05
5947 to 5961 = 0.07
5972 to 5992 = 0.04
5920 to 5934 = 0.08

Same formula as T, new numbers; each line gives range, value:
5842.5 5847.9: 15.3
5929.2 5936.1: 14.9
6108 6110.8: 16.5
